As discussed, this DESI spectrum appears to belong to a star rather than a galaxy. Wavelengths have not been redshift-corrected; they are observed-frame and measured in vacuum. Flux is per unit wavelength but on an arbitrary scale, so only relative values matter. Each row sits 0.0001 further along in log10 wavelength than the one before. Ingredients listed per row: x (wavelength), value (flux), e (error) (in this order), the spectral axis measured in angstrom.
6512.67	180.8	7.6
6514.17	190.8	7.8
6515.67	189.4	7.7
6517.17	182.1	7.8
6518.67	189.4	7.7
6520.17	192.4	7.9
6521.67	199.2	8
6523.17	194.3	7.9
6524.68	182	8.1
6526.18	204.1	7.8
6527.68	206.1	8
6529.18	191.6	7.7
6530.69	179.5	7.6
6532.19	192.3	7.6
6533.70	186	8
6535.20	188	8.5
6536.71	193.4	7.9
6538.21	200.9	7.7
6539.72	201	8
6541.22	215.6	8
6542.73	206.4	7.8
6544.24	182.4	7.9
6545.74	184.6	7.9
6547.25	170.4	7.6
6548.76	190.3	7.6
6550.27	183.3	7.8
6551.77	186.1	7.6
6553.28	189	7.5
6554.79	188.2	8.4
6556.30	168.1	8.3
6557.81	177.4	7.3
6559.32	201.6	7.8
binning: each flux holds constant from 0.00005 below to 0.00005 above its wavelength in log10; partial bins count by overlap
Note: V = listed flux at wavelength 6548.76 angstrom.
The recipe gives 190.3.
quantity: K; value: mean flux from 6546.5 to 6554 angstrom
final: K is 184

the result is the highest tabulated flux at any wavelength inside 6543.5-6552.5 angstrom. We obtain 190.3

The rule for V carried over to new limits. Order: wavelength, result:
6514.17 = 190.8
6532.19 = 192.3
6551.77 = 186.1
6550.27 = 183.3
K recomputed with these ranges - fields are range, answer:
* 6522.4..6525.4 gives 188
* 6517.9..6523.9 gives 194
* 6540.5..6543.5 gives 210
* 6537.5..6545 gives 201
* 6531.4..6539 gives 192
